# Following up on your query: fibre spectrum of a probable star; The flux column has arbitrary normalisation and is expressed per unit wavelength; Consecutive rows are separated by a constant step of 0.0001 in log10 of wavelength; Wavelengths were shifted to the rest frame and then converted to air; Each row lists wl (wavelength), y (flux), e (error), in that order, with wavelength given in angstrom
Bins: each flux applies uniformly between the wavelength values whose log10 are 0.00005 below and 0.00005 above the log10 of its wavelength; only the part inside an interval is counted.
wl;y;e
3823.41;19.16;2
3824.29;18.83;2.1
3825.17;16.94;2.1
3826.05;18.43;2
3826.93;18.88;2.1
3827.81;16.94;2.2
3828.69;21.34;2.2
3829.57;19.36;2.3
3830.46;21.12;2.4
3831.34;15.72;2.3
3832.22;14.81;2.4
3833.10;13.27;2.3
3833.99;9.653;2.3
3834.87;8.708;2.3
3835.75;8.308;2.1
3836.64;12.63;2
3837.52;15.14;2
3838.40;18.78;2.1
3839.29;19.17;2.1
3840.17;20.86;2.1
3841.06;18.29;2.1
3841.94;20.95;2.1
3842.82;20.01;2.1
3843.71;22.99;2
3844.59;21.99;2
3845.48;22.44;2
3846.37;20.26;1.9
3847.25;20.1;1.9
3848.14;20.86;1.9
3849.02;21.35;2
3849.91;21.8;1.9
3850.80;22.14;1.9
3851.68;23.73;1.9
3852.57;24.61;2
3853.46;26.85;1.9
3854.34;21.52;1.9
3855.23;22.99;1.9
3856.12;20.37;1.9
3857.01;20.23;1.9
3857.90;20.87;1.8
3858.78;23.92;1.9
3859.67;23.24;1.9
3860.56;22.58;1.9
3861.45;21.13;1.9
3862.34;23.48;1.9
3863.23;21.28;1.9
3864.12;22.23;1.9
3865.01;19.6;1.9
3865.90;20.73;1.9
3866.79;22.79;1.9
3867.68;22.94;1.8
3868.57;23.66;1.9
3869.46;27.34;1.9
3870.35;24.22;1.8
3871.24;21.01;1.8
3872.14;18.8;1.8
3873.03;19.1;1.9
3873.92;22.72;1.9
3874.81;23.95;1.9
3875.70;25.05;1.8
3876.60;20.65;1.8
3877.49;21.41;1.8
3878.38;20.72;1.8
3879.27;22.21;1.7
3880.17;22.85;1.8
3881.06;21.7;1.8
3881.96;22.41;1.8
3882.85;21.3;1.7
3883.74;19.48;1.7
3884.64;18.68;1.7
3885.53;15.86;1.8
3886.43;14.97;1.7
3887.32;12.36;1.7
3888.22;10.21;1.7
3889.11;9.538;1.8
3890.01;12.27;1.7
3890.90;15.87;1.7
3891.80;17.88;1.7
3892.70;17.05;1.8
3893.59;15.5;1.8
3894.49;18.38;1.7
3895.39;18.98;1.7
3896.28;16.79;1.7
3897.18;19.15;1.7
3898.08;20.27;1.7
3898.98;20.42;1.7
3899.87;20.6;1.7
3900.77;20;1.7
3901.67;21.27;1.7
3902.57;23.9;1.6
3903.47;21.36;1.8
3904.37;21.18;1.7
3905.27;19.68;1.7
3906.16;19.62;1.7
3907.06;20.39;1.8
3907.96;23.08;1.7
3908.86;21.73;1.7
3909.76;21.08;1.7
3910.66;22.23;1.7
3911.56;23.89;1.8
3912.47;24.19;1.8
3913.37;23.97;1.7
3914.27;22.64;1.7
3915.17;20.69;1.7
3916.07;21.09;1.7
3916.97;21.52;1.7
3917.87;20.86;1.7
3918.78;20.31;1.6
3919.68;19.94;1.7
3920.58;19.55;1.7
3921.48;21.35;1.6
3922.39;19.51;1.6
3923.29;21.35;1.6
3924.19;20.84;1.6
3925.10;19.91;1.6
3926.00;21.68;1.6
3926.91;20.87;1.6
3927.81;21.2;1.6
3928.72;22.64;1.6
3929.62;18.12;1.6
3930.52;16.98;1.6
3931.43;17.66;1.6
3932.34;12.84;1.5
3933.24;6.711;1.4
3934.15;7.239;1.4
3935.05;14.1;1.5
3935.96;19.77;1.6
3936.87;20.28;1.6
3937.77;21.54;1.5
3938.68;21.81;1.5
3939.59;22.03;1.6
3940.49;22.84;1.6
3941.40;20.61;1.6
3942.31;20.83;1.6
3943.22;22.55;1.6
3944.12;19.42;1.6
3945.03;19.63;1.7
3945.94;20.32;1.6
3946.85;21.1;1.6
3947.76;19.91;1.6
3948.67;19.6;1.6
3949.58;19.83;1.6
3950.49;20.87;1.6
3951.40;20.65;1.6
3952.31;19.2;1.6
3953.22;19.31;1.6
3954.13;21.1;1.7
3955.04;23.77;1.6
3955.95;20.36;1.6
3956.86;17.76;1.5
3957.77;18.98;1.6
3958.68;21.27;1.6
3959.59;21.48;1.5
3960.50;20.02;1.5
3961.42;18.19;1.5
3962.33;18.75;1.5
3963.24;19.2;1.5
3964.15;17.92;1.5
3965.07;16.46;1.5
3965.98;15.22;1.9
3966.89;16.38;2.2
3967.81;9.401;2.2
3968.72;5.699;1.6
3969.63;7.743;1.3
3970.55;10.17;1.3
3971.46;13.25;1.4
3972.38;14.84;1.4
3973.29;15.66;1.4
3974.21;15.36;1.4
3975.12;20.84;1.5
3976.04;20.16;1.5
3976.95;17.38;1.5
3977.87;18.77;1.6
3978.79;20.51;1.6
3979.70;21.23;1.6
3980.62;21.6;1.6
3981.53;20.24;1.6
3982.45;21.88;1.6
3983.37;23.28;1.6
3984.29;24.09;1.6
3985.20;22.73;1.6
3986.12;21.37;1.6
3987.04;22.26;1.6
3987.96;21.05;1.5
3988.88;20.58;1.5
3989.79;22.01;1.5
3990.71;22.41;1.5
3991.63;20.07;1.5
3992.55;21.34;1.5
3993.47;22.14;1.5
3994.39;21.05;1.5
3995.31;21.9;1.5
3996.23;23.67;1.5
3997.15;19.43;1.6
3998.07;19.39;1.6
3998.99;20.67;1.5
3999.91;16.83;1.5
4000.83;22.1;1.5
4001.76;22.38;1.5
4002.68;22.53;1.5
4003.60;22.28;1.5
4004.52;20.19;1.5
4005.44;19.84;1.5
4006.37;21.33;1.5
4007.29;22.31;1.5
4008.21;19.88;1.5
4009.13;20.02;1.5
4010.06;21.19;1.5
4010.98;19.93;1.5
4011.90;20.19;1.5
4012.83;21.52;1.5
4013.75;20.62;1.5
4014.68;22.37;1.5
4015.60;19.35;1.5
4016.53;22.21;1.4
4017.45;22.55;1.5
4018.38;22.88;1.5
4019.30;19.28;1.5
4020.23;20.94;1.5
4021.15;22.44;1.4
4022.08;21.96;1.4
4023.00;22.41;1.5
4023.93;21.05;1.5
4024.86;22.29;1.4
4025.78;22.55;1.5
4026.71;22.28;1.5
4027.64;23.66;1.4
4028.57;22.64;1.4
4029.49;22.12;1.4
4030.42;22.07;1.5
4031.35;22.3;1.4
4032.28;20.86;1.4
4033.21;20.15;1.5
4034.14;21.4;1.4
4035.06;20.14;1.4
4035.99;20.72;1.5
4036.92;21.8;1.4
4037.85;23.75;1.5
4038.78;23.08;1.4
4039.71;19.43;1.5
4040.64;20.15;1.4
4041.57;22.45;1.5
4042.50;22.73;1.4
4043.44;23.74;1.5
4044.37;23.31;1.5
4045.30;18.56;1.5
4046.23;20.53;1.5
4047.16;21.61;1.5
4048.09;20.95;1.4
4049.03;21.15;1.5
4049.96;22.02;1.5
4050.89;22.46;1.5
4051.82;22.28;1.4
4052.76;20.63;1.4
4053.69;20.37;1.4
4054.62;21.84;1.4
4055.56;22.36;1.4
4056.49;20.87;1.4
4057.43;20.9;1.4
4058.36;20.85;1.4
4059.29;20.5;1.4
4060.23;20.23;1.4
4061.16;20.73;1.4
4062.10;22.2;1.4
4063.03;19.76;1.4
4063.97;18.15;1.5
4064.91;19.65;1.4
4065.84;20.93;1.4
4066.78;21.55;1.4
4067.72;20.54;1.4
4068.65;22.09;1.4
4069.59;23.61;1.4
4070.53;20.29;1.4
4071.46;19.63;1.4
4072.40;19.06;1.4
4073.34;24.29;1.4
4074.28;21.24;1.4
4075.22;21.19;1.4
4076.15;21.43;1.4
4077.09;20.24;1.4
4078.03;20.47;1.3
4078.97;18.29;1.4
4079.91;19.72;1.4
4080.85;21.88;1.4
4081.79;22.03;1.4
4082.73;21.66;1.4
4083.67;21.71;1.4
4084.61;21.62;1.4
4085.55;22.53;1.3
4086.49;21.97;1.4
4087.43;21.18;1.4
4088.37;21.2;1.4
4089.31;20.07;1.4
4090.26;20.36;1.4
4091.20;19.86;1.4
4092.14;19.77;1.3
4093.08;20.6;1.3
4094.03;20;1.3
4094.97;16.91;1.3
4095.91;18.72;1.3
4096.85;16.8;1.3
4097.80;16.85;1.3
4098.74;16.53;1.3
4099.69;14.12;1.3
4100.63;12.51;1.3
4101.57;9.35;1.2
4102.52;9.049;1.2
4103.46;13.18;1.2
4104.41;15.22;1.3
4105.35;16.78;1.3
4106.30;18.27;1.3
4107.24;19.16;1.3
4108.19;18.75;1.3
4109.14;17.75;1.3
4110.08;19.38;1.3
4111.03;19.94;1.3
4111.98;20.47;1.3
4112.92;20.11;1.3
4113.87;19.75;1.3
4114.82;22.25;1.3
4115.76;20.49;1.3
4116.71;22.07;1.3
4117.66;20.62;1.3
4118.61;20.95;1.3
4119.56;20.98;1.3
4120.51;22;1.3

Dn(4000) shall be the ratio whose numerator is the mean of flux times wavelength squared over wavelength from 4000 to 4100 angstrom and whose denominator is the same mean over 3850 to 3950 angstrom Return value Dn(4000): 1.12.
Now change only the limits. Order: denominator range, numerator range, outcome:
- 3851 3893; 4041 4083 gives 1.13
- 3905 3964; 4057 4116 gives 1.05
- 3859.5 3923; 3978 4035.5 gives 1.11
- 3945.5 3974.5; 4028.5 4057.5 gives 1.28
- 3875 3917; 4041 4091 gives 1.17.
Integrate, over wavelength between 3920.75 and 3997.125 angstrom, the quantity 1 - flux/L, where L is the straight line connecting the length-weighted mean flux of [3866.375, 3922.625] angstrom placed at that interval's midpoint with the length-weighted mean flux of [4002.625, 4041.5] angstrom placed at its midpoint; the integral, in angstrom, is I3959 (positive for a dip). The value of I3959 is 6.3 angstrom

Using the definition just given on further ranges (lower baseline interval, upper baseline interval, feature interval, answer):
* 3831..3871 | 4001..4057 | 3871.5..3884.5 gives -0.7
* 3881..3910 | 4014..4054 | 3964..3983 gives 3.8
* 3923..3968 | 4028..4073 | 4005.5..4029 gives -1.1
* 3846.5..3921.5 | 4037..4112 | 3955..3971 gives 3.1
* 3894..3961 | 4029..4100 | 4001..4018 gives -0.5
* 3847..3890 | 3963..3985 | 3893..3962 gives -4.7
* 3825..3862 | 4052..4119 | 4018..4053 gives -3.7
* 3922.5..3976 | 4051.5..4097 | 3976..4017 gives -4.1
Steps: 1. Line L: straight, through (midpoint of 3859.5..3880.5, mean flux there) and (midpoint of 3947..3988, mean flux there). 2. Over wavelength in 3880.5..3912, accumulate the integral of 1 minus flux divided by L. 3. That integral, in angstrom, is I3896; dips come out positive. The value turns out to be 3.5 angstrom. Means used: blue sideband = 22.2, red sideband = 18.6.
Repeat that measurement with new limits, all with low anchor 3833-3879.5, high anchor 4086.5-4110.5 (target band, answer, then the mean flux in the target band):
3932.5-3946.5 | 0.73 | 18.6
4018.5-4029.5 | -2.14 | 22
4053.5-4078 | -4.27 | 20.9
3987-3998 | -1.49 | 21.4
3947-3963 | -0.58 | 20.1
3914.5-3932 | -0.44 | 20.3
